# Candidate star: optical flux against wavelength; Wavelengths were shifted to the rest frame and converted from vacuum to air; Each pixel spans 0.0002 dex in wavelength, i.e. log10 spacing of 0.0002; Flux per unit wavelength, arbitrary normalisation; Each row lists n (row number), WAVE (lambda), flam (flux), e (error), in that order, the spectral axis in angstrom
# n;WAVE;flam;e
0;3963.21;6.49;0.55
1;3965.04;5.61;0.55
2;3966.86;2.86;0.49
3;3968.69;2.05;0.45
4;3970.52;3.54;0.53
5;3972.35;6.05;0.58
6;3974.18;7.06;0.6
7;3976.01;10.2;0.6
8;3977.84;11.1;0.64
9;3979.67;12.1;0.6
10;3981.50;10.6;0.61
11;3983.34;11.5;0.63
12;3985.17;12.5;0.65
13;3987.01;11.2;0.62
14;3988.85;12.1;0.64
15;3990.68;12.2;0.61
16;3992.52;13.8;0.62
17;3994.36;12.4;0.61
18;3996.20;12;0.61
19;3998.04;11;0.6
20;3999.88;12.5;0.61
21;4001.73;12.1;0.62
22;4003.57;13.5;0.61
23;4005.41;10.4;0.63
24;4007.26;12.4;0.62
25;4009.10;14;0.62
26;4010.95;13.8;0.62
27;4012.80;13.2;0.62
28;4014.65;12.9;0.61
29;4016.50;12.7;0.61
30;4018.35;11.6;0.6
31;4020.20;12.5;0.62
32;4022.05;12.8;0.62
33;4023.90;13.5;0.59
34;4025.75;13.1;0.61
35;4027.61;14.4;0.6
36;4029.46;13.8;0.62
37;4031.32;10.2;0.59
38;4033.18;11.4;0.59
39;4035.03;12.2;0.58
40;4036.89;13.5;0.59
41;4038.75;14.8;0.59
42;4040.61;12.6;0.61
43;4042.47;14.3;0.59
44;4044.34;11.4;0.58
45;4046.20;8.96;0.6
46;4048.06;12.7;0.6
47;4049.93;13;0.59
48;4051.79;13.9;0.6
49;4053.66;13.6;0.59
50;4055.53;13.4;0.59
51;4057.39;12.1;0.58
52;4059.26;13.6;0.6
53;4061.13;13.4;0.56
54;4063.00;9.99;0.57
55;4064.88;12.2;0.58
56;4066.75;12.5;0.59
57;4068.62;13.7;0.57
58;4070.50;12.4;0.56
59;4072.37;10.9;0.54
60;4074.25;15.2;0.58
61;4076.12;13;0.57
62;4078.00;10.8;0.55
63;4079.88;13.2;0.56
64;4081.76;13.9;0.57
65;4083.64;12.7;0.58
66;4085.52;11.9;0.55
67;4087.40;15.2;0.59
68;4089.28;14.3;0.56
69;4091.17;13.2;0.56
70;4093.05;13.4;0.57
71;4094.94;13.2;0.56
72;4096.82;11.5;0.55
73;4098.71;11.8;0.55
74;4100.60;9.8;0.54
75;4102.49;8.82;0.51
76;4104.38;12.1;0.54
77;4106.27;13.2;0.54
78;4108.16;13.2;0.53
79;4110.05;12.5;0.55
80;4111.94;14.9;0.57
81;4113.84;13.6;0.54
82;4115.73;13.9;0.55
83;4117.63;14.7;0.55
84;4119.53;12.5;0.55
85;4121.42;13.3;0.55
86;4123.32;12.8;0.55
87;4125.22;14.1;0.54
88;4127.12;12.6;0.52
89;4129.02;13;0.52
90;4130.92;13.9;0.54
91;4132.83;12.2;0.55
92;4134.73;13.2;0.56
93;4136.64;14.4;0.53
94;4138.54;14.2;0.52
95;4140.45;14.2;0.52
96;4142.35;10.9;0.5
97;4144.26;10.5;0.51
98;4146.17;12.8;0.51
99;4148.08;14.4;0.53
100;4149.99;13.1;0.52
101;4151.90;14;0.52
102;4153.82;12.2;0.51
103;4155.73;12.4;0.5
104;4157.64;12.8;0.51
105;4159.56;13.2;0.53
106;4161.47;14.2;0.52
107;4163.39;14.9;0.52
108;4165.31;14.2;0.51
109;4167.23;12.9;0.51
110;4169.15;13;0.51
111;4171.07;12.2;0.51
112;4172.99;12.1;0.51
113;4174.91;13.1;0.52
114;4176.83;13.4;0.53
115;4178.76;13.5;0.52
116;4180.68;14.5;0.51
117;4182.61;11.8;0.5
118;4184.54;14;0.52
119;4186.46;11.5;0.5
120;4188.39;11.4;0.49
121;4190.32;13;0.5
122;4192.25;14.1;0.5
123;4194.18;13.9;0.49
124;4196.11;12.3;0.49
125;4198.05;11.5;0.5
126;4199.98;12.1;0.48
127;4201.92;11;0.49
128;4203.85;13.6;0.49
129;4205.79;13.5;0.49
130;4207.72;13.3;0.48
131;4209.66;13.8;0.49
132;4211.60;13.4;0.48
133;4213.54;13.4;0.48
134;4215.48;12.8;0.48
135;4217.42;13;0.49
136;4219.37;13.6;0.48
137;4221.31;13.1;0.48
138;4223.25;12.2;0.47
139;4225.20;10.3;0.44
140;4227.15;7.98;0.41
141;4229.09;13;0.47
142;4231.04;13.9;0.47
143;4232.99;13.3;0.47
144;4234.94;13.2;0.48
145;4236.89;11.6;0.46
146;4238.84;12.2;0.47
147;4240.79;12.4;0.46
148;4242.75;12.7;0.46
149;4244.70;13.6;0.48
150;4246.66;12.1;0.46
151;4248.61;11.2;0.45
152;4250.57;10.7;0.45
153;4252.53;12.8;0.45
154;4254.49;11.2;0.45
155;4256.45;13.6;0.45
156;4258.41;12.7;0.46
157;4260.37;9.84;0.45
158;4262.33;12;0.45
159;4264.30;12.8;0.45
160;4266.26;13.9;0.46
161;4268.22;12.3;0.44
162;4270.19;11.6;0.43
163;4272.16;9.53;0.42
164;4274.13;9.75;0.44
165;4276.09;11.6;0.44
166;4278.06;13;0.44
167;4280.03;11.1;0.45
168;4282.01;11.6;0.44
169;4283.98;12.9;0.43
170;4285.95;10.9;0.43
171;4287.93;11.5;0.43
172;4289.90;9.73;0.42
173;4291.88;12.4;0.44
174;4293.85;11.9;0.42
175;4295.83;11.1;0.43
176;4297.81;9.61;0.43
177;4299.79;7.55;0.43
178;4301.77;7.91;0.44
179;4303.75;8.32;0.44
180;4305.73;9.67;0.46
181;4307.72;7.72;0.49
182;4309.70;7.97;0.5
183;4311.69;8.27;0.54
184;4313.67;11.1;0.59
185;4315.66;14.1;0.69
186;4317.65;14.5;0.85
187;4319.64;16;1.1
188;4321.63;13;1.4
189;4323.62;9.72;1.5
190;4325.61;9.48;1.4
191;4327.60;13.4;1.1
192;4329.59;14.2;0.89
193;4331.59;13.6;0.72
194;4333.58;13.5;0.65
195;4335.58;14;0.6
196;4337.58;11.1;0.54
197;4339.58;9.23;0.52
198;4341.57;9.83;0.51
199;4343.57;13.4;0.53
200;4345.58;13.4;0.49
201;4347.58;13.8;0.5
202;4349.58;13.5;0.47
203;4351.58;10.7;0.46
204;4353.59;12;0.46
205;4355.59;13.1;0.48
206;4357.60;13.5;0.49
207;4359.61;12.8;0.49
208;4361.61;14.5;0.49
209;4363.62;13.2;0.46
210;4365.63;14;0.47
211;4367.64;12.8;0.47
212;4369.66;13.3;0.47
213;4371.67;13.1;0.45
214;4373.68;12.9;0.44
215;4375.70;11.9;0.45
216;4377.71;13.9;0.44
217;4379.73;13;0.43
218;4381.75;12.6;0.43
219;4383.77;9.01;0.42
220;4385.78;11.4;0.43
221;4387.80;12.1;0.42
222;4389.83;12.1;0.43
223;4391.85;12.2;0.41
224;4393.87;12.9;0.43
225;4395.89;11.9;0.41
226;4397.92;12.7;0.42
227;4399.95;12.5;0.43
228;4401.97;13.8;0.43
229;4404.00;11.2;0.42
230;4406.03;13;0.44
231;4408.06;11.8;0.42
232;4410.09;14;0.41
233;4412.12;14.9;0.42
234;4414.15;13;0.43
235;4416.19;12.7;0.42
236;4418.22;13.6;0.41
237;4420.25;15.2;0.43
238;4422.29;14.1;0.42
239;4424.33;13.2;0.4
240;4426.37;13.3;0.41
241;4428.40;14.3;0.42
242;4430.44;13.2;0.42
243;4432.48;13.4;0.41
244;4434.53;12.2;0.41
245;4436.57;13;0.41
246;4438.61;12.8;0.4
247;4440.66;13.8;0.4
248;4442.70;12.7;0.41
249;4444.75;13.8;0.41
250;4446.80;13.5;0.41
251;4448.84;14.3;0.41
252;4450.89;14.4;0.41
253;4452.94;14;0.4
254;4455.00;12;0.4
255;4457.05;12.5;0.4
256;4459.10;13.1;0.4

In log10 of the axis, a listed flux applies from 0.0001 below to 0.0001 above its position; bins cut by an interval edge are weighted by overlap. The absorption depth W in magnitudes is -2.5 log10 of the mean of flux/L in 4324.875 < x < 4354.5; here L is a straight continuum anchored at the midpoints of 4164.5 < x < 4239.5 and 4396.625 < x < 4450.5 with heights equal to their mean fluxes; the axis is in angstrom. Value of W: 0.062 mag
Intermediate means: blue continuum 12.7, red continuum 13.3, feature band 12.4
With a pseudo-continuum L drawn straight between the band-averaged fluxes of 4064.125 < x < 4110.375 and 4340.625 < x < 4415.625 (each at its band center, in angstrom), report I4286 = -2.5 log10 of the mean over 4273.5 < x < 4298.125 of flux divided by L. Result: 0.12 mag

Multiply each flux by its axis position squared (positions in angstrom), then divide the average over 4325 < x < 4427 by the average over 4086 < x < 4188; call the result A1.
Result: 1.1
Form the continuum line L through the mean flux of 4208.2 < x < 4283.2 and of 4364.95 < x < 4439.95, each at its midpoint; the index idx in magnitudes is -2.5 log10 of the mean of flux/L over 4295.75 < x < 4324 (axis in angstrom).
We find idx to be 0.195 mag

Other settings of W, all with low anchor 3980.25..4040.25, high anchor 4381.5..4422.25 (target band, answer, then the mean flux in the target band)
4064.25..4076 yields -0.027 mag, 12.9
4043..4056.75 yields 0.005 mag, 12.5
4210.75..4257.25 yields 0.020 mag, 12.4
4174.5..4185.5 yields -0.068 mag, 13.4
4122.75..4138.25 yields -0.064 mag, 13.3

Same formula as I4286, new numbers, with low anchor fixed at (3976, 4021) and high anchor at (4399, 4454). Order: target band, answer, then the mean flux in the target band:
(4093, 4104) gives 0.11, 11.3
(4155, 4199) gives -0.03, 13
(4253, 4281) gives 0.10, 11.8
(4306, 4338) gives 0.10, 11.9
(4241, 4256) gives 0.07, 12.1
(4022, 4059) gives -0.04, 12.8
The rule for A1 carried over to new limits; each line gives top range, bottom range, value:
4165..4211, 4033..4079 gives 1.09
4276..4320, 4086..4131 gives 0.91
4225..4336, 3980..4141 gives 1.01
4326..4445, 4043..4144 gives 1.15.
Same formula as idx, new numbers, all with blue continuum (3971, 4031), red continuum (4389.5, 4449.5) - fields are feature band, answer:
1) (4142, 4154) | -0.02 mag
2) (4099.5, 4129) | -0.04 mag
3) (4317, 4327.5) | 0.03 mag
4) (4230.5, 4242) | -0.01 mag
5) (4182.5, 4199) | -0.01 mag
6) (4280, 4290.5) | 0.13 mag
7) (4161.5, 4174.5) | -0.07 mag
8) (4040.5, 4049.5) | 0.01 mag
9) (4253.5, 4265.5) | 0.06 mag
